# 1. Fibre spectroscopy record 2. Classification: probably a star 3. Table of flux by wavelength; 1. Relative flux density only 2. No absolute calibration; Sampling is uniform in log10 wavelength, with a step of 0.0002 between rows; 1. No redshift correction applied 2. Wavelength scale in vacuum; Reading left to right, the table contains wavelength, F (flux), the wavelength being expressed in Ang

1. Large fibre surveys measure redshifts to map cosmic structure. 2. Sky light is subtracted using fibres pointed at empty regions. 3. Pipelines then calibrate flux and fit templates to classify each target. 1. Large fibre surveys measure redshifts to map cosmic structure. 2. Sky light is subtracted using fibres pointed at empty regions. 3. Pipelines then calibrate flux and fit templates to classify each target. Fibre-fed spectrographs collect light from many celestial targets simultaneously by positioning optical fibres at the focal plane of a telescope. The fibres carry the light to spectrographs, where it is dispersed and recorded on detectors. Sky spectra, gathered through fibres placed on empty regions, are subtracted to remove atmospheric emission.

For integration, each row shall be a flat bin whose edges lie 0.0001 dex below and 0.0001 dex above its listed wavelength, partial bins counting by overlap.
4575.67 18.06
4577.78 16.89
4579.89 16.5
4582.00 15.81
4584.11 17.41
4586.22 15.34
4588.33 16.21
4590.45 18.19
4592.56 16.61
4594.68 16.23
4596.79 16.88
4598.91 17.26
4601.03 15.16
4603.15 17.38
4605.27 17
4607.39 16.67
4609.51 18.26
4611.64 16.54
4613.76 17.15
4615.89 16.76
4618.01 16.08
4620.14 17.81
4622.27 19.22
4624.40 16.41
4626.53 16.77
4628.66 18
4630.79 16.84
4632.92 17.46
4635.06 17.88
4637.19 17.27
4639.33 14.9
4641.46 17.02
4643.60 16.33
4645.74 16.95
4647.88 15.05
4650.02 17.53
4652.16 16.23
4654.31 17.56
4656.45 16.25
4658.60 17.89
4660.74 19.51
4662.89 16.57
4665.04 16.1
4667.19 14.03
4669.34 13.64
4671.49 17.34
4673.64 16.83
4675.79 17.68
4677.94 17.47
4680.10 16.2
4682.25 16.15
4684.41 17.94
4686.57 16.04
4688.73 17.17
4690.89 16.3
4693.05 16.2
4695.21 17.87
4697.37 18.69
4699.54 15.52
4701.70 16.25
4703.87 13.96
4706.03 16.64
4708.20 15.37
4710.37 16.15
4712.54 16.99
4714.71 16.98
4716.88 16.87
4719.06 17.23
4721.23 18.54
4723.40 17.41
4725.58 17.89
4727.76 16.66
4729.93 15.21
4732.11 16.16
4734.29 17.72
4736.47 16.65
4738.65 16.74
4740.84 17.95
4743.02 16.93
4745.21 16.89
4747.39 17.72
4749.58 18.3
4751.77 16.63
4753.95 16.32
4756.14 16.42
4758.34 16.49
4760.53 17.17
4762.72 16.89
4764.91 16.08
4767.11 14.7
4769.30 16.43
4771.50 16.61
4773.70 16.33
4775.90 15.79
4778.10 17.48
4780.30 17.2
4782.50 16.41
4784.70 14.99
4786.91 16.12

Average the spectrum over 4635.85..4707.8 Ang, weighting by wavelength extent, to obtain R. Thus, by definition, 16.6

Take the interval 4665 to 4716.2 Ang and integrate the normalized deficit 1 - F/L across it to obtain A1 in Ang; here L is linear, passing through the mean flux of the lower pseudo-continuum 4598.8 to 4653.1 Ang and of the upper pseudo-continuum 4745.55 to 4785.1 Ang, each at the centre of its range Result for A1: 1.1 Ang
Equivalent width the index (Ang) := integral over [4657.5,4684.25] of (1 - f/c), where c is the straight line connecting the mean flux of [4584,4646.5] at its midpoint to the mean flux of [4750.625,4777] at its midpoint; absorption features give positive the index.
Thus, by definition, 0.1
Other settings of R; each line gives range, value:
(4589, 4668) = 16.9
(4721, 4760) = 17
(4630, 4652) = 16.7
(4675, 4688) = 16.9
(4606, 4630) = 17.2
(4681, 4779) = 16.7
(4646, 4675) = 16.5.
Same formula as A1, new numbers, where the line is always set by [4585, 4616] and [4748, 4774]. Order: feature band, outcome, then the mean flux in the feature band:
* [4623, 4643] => -0.3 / 17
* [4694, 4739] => -0.3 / 16.7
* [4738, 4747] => -0.3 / 17.2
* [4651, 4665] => -0.5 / 17.2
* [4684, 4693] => 0.0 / 16.7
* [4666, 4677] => 0.5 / 15.9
